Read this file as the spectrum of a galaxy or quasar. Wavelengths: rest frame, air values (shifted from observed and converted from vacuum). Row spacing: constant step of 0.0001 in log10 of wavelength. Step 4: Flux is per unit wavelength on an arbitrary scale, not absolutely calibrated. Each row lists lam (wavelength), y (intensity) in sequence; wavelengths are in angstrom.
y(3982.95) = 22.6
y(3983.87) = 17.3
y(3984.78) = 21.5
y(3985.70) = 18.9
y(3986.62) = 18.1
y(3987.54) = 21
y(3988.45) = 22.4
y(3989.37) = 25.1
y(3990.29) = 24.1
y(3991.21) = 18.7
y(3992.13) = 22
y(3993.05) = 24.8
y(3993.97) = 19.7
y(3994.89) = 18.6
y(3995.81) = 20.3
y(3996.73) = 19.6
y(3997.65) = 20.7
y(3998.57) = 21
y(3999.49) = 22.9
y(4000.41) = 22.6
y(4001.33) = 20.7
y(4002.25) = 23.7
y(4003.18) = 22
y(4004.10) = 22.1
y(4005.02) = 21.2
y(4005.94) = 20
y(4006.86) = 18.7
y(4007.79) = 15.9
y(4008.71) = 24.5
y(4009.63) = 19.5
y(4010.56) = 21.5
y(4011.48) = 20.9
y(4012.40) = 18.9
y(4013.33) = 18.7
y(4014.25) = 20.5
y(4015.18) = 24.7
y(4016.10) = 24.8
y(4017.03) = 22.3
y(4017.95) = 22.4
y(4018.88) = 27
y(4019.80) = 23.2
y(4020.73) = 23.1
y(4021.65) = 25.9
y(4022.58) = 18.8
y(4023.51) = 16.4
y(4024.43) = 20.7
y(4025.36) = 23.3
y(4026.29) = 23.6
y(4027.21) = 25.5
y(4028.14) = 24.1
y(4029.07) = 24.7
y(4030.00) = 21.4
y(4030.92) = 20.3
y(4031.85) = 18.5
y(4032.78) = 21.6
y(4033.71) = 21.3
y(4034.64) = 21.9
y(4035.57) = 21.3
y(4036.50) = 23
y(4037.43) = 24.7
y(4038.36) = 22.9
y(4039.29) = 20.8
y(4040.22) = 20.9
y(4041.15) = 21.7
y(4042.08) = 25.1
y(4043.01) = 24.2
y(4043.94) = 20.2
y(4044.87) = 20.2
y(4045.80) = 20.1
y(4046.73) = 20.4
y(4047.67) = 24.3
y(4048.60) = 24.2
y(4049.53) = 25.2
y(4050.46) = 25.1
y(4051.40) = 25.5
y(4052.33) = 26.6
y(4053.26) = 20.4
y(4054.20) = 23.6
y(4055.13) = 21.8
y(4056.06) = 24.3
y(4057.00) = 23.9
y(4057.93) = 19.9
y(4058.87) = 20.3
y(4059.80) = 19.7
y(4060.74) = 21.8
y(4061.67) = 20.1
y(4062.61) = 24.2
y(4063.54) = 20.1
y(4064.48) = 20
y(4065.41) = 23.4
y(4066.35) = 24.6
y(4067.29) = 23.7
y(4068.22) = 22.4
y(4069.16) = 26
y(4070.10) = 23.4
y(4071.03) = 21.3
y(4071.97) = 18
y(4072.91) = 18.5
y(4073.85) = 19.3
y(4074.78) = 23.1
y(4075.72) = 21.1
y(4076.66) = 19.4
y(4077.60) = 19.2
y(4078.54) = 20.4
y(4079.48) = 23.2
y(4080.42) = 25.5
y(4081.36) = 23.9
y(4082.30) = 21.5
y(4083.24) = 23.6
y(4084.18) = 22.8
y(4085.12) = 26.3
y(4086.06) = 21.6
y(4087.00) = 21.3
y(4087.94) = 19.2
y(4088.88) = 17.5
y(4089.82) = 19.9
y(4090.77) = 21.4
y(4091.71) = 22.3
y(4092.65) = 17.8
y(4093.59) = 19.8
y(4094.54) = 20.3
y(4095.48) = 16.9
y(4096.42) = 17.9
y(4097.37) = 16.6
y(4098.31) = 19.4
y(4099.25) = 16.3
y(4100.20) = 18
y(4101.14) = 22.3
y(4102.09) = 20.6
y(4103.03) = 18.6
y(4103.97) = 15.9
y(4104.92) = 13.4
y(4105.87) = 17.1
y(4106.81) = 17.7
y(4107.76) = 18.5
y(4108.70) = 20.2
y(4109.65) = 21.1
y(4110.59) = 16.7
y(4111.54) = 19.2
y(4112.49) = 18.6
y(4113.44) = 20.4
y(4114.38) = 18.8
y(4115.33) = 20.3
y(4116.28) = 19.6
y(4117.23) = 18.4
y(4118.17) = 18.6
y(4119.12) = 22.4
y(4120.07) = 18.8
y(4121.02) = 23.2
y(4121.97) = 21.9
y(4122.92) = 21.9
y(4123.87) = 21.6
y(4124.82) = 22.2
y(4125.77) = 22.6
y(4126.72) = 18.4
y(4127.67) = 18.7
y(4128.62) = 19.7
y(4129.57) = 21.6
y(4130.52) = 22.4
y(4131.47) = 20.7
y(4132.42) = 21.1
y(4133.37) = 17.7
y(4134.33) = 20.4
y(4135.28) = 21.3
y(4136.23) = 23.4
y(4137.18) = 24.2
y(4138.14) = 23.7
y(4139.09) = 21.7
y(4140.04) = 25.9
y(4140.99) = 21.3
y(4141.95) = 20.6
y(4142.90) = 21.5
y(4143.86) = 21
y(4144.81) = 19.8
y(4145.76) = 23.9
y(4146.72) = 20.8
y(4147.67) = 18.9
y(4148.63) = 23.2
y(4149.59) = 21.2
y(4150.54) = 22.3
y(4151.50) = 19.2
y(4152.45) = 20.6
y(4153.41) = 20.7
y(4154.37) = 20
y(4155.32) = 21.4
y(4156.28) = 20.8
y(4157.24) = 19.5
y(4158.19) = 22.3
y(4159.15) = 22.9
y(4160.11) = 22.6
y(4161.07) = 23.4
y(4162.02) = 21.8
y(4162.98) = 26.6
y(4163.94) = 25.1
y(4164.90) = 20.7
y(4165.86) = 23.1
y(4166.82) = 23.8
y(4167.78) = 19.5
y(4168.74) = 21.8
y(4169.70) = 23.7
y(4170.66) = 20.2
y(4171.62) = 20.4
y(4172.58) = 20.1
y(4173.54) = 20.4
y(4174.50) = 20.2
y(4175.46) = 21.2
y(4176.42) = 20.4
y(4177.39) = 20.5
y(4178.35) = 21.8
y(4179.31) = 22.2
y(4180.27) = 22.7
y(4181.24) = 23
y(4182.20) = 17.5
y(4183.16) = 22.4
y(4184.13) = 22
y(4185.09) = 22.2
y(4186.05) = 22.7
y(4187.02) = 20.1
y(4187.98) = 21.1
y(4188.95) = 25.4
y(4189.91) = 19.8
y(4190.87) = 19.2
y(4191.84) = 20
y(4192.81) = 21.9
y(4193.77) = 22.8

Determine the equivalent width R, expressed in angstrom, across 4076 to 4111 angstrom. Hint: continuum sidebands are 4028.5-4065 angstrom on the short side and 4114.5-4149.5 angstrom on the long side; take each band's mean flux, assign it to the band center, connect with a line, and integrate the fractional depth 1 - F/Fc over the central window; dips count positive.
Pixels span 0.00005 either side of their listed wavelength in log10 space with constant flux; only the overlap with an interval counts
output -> 2.9 angstrom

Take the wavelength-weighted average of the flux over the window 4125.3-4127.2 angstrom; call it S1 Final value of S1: 20.5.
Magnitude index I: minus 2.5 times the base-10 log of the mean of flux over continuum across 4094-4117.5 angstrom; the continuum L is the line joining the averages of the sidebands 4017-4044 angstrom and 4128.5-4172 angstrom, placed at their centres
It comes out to 0.186 mag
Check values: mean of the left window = 22.4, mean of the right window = 21.7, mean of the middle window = 18.5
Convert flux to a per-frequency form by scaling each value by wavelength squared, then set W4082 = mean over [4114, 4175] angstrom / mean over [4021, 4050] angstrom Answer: 1.0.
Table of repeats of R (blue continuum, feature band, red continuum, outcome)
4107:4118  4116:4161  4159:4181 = -1.8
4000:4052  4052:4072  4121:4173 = -0.3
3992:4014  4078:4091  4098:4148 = -1.0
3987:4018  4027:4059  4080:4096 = -1.9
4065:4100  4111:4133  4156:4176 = 1.0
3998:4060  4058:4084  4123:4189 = 0.2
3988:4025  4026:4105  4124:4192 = -0.1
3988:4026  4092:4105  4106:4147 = 1.6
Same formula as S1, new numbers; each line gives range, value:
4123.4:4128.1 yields 20.7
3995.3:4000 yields 20.9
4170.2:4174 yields 20.3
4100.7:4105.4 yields 18.1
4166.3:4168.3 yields 21.7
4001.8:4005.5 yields 22.2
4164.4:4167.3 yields 22.5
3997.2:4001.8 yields 21.6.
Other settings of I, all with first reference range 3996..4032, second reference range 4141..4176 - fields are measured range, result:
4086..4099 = 0.12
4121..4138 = 0.02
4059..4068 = -0.01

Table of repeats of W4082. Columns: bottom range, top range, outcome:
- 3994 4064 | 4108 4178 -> 1.02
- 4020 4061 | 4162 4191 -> 1.04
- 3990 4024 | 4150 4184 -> 1.09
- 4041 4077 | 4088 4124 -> 0.88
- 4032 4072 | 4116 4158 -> 0.98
